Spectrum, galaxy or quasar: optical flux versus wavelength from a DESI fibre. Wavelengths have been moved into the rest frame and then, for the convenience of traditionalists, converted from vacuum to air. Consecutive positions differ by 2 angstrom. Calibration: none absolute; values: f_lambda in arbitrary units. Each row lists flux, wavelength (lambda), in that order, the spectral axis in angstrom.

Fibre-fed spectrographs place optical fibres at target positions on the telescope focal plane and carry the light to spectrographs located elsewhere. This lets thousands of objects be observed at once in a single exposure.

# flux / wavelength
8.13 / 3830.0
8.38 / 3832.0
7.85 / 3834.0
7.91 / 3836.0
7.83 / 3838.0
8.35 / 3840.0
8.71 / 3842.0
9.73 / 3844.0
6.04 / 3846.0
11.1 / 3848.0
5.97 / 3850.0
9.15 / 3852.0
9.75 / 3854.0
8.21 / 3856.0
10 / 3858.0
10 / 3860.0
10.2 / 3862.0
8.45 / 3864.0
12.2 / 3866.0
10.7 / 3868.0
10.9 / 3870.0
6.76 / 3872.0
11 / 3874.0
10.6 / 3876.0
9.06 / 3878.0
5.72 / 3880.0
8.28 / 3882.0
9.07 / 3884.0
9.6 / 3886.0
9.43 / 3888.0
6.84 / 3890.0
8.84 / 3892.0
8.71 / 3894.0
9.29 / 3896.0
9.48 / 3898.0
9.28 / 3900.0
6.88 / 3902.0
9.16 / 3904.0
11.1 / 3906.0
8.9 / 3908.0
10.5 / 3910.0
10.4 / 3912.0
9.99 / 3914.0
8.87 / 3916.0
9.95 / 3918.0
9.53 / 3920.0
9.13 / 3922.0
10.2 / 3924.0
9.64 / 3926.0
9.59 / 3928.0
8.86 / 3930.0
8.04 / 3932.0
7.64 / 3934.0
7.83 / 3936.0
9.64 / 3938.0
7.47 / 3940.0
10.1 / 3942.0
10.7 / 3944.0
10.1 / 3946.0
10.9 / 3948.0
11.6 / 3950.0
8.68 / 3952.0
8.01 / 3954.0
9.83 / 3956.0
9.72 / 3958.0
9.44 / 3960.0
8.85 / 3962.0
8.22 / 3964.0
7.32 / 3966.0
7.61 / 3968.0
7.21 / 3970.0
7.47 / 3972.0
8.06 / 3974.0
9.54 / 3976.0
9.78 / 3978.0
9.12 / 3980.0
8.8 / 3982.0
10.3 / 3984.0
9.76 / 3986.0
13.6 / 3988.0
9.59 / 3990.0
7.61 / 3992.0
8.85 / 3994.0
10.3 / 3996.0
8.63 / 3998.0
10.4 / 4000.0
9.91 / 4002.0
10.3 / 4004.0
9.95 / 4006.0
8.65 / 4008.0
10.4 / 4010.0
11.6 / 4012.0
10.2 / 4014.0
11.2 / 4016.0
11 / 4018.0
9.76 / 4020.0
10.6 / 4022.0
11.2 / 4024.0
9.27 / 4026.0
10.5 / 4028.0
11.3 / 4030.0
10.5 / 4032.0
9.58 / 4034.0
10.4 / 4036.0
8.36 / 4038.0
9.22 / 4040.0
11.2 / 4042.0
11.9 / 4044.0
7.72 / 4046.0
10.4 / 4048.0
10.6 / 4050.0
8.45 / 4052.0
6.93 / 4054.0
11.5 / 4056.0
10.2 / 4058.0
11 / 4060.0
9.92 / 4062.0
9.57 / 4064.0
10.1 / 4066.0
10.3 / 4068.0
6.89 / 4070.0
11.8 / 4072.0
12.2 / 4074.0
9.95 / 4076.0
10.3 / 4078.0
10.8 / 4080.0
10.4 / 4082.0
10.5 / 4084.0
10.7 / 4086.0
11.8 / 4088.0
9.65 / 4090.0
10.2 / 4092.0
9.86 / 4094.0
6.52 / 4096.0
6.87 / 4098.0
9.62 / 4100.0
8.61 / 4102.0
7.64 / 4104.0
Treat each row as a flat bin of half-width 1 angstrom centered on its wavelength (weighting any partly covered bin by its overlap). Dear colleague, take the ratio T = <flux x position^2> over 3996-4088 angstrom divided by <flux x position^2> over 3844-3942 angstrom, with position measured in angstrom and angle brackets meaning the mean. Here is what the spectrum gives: 1.2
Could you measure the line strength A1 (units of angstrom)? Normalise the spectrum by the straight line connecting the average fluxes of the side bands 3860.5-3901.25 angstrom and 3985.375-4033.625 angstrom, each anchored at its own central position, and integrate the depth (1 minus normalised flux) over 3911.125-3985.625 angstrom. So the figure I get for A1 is 4.5 angstrom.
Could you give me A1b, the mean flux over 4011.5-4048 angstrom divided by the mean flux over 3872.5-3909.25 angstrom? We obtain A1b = 1.15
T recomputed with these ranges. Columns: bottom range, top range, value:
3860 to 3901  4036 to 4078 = 1.18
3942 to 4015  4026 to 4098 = 1.10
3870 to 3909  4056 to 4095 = 1.28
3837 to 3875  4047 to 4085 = 1.22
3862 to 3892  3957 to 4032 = 1.11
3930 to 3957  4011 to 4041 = 1.16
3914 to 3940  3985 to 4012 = 1.14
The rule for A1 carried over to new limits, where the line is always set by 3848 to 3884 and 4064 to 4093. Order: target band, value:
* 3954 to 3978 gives 3.1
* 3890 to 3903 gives 1.2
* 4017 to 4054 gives 0.5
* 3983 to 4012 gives 0.1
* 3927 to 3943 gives 1.6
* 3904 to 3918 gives -0.6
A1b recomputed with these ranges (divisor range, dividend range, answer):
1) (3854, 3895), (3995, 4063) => 1.09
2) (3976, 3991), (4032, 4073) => 0.97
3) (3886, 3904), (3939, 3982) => 1.04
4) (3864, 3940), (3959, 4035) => 1.05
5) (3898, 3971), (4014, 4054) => 1.10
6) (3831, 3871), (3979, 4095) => 1.11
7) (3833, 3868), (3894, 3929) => 1.06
